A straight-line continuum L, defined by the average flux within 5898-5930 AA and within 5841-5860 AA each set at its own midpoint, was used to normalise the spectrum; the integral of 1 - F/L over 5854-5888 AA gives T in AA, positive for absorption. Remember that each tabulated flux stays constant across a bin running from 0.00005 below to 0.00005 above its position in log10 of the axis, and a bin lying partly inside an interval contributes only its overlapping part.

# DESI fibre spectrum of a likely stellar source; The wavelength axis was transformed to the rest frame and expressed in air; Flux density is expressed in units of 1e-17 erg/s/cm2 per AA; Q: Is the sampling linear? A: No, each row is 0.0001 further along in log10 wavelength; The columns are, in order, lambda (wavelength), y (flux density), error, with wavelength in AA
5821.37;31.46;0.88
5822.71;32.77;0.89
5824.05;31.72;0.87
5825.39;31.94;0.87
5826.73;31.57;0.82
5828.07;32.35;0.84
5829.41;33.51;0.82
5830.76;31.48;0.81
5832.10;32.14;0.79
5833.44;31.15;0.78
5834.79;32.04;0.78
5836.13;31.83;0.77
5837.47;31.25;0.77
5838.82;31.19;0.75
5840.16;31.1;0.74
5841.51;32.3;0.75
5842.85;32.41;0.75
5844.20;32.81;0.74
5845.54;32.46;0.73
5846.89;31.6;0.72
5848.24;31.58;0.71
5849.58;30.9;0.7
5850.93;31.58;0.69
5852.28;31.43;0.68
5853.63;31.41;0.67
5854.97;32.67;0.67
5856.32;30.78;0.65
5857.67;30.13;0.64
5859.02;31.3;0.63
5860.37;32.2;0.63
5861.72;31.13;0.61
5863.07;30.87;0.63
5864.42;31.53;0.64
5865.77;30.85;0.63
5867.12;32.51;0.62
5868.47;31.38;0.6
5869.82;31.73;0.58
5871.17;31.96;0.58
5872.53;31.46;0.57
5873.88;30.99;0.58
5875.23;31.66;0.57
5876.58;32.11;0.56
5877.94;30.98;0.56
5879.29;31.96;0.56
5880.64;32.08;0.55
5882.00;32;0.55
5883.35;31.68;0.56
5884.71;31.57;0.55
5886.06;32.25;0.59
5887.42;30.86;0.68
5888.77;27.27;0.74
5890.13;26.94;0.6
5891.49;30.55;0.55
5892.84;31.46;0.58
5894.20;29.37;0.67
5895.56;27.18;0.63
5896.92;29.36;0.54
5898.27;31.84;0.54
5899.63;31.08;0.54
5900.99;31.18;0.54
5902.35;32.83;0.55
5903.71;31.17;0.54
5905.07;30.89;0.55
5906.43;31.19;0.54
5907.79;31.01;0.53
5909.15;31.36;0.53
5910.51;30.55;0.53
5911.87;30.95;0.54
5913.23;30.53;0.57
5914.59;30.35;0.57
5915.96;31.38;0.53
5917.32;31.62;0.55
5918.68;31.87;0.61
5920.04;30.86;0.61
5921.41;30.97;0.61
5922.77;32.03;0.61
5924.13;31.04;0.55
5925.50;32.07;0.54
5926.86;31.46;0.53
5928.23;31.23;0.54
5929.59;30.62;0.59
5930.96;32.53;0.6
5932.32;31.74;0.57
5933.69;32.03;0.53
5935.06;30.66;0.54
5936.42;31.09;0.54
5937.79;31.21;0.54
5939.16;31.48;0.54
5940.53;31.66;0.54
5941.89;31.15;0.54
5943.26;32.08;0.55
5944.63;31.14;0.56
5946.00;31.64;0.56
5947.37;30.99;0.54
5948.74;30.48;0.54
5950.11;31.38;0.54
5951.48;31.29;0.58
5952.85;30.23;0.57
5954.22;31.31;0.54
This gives 0.0 AA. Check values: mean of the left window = 31.7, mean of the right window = 31.3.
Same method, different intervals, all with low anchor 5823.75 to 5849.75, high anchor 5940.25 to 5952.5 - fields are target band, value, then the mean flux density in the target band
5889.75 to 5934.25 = 0.7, 31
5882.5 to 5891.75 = 0.4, 30.2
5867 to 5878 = 0.0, 31.6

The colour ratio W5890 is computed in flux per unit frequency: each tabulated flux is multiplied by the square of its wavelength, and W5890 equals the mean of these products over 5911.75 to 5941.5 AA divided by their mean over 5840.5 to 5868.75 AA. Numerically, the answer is 1.02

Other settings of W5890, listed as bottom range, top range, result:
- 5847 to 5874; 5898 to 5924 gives 1.01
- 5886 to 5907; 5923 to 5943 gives 1.05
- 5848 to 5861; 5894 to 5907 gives 0.99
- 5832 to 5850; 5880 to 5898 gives 0.97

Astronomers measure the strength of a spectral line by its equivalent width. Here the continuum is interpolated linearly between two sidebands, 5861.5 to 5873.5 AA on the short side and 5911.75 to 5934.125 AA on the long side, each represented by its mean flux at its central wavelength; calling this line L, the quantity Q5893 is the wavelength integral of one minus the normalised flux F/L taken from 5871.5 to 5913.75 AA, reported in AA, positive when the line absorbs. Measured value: 0.8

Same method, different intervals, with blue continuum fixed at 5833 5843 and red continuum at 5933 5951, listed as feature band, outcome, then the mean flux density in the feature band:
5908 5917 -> 0.1 AA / 30.9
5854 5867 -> 0.1 AA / 31.3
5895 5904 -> 0.2 AA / 30.7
